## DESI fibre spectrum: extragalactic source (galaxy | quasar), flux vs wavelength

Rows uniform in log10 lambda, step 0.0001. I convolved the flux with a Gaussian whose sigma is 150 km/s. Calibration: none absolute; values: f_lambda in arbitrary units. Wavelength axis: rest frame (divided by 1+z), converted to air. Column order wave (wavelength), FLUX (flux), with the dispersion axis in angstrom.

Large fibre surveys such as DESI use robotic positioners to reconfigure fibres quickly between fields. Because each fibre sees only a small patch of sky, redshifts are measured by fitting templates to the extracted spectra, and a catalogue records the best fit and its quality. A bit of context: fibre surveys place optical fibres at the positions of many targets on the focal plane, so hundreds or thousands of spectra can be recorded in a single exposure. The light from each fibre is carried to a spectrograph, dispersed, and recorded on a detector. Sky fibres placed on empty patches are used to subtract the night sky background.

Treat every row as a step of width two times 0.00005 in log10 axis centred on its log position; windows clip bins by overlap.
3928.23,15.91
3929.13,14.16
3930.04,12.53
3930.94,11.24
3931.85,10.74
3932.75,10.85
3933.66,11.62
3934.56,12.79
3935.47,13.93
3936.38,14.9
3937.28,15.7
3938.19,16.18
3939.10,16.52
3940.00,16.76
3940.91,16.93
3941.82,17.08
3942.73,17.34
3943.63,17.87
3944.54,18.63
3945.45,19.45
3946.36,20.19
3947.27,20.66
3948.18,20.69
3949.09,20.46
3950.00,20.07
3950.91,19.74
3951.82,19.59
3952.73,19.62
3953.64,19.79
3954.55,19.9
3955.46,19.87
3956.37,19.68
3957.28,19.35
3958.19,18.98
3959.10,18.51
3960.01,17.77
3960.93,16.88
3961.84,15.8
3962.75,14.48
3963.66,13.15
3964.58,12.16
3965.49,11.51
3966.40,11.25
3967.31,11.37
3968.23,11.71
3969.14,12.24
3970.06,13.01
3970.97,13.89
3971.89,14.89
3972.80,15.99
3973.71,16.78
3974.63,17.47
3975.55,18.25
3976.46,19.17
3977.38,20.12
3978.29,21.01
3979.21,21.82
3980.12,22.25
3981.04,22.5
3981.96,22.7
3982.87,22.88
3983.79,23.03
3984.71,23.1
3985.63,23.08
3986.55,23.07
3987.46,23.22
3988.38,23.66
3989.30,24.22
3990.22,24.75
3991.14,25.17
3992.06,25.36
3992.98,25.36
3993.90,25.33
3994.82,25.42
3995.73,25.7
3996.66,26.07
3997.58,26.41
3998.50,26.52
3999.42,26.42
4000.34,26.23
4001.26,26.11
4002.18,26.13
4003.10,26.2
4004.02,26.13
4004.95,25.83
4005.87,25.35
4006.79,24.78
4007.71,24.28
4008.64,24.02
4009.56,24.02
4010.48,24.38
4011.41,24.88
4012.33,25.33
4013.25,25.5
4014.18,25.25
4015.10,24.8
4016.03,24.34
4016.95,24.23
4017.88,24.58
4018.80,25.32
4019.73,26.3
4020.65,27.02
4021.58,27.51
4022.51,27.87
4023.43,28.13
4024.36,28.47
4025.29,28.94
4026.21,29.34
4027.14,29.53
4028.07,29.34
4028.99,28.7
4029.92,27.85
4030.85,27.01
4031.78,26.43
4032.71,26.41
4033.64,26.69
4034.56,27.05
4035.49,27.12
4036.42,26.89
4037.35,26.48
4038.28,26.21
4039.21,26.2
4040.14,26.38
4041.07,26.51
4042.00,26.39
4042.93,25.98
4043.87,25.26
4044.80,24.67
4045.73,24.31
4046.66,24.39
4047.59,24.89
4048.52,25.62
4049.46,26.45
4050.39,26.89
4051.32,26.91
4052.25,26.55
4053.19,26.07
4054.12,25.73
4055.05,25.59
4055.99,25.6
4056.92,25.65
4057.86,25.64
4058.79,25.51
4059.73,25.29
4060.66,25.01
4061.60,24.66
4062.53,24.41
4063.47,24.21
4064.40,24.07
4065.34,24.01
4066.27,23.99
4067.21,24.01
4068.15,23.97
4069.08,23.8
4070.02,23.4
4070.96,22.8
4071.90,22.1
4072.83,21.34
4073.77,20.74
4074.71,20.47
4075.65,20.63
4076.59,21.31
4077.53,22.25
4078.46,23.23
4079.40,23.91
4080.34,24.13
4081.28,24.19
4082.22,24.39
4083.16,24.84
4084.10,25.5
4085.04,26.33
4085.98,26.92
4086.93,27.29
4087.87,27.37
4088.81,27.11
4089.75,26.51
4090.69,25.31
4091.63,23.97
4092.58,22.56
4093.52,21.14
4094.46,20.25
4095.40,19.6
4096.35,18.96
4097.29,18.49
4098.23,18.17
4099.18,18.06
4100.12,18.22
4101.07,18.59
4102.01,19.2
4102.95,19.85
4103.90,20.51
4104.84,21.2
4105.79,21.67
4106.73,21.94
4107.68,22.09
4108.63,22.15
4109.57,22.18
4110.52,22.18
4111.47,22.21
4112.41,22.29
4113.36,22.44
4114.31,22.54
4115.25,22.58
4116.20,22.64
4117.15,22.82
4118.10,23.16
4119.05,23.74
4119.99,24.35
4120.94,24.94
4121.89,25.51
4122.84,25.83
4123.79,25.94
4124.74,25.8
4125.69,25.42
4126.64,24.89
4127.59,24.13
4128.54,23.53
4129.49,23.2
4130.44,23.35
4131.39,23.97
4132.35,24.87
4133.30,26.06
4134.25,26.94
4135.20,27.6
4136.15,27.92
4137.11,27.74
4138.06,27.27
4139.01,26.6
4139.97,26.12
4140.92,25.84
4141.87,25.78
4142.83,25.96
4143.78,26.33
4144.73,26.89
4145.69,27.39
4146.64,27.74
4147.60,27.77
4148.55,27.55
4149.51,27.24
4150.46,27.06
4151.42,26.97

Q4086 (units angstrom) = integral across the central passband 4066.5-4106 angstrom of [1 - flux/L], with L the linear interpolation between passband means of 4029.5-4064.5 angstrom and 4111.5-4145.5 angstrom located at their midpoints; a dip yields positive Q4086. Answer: 4.6 angstrom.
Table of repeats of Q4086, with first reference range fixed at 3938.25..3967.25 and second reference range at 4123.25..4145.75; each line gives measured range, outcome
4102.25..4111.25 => 1.1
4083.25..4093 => -0.9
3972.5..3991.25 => -2.6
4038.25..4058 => -3.5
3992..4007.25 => -4.7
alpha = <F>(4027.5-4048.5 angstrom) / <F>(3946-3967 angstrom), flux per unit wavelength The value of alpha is 1.49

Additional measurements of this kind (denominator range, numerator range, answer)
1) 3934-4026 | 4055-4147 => 1.12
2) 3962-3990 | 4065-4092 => 1.32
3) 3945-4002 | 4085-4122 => 1.11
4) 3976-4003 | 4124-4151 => 1.08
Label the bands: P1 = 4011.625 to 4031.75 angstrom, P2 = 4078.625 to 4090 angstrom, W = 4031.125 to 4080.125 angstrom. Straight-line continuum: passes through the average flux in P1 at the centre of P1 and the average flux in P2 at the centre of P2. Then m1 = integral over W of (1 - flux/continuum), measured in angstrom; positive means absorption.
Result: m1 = 2.63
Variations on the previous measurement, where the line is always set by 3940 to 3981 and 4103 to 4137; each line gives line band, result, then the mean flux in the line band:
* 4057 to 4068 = -1.6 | 24.6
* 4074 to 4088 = -1.1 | 24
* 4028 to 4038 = -3.4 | 27.2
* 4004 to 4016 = -3.4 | 24.9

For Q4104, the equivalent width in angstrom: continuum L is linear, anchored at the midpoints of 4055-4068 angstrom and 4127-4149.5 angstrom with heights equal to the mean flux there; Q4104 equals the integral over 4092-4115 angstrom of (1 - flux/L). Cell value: 4.3 angstrom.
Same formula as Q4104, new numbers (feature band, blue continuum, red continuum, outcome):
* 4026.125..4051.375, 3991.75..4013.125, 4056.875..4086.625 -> -2.0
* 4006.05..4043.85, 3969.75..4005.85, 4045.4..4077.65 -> -4.6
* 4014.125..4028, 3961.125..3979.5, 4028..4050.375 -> -2.0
